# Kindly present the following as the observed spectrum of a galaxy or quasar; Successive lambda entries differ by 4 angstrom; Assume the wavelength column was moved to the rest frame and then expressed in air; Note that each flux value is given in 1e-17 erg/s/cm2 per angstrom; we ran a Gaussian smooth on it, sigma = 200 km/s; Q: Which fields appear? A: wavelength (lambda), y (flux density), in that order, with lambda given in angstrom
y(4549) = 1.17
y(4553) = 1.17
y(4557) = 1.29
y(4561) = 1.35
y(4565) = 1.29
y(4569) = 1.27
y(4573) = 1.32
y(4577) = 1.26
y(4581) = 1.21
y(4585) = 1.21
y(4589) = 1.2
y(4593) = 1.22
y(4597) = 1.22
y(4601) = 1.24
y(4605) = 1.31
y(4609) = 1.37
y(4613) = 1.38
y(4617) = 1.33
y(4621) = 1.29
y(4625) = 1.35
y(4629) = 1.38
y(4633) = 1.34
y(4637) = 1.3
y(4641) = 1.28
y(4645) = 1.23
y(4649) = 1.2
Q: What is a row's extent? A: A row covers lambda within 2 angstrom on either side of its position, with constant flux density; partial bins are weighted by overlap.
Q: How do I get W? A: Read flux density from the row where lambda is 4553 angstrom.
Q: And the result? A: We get 1.17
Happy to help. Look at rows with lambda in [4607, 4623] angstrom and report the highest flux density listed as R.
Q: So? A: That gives 1.38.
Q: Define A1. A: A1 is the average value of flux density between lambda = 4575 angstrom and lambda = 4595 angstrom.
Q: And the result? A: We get 1.22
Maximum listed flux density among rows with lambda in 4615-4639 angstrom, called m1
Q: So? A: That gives 1.38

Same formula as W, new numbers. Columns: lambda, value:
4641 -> 1.28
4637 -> 1.3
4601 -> 1.24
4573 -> 1.32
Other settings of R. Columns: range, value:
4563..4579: 1.32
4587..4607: 1.31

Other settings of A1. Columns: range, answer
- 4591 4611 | 1.27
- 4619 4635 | 1.34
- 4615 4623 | 1.31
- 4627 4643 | 1.32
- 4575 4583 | 1.23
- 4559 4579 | 1.3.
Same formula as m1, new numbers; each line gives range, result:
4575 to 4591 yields 1.26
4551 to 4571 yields 1.35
